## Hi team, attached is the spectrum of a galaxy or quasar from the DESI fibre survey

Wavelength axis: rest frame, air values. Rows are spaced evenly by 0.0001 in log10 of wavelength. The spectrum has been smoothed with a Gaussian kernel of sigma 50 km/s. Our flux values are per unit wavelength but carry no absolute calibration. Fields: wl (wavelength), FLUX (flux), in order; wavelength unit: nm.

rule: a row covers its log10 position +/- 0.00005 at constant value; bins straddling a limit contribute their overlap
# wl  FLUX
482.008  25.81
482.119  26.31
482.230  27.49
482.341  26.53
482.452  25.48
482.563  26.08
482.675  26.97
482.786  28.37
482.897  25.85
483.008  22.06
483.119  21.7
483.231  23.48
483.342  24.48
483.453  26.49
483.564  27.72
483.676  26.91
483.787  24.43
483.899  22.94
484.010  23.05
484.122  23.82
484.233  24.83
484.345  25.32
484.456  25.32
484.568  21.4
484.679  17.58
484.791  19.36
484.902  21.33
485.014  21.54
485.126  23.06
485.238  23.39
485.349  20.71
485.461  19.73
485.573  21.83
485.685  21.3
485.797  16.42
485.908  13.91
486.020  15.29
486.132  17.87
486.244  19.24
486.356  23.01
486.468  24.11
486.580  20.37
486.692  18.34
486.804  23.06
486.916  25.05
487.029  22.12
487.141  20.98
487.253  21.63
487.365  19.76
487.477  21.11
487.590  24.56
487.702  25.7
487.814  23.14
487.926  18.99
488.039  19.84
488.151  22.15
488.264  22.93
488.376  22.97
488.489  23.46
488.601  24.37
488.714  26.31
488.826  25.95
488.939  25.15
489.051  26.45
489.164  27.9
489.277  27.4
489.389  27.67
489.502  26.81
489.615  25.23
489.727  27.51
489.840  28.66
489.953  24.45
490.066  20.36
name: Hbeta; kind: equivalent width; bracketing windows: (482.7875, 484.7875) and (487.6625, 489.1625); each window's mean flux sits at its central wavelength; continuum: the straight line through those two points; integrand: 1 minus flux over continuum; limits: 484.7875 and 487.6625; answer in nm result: 0.37 nm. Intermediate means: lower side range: 24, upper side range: 23.8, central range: 20.8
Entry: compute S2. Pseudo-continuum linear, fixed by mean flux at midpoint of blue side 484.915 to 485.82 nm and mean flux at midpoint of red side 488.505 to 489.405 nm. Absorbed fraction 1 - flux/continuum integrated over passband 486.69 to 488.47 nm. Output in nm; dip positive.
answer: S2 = 0.154 nm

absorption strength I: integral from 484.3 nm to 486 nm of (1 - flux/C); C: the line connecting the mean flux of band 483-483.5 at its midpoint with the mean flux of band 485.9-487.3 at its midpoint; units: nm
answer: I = 0.10 nm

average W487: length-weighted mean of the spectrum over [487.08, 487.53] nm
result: 20.9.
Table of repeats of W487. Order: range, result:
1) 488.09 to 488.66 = 23.1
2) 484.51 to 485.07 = 20.3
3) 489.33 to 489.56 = 27.2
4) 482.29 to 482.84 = 26.7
